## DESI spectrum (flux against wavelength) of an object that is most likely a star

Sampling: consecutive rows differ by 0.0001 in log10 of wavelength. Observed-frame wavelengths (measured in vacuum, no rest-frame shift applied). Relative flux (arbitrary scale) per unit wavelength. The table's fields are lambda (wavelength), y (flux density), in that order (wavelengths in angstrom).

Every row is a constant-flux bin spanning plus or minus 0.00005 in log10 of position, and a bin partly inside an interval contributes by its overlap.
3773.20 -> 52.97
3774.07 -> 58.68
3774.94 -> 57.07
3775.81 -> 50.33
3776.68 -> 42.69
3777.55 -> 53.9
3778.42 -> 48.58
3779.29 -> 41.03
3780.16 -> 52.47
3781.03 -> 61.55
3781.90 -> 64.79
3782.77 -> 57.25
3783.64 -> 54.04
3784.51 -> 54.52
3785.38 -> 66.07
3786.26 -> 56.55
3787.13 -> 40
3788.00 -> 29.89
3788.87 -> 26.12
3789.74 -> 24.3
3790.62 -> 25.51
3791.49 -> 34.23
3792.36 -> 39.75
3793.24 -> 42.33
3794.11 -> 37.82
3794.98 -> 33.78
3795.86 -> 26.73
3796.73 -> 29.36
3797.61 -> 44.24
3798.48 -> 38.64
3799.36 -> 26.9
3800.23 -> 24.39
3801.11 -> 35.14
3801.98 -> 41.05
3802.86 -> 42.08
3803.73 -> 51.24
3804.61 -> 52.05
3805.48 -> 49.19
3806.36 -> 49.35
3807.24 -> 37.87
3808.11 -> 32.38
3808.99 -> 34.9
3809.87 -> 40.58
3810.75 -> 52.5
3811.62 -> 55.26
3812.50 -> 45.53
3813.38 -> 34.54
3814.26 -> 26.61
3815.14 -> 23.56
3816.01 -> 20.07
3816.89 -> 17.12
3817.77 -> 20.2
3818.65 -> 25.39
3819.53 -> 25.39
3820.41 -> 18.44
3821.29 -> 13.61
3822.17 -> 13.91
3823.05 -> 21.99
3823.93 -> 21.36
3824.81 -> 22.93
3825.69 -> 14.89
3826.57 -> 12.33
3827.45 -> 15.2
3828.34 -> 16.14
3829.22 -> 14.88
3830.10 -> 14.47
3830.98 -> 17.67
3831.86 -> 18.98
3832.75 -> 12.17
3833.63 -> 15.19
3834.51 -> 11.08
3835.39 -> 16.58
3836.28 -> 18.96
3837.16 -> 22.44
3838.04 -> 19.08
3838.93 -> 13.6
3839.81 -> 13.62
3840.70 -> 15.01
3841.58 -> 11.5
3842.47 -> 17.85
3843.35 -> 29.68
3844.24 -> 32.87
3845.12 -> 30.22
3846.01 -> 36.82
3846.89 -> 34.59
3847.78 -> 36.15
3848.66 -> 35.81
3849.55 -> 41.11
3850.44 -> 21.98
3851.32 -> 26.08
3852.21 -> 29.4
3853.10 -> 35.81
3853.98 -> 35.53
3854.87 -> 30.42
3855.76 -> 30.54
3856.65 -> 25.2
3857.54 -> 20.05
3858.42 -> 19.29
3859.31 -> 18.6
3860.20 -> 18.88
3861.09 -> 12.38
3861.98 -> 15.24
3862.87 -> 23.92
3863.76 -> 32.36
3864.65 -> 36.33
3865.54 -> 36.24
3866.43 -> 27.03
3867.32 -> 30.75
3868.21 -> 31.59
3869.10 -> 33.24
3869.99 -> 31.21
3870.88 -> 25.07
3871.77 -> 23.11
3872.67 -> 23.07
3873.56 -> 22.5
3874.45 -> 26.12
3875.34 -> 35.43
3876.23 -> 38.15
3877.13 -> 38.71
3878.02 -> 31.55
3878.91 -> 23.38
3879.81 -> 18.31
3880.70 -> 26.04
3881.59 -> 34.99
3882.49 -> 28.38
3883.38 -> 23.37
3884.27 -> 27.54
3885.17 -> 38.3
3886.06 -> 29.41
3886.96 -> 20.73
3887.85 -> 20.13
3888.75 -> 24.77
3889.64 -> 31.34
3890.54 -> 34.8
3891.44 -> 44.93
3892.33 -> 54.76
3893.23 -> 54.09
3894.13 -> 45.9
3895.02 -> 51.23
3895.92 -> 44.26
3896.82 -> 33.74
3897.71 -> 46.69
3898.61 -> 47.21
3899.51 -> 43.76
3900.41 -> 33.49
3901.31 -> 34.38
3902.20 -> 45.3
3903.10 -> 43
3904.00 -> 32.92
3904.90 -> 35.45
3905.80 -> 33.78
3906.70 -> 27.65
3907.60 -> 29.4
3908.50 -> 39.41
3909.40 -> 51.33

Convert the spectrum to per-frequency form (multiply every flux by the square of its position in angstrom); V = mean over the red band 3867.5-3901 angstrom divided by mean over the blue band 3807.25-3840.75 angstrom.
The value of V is 1.54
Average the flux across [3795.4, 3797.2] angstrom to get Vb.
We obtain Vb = 28.2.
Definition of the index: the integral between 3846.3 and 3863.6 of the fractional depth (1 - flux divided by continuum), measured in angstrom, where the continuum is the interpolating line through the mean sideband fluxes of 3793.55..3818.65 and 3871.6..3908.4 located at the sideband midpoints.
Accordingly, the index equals 4.0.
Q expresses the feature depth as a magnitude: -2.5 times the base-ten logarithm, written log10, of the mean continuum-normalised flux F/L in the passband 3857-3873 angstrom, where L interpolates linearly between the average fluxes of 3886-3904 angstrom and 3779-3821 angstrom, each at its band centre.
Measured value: 0.46 mag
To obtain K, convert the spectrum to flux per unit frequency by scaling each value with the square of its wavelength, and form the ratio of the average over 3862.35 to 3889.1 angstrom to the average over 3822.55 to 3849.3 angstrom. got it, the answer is 1.42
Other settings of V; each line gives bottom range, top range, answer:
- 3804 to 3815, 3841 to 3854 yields 0.73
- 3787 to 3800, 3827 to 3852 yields 0.68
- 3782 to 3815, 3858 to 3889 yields 0.70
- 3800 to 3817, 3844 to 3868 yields 0.76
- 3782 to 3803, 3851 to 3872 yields 0.72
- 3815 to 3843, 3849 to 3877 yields 1.63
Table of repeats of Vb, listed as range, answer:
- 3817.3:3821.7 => 20.6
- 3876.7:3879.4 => 31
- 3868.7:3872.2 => 28.1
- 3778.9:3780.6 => 47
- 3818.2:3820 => 25.2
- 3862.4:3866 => 32.1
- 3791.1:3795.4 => 37.7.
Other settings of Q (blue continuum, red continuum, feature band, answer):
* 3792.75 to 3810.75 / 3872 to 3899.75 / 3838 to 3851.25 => 0.36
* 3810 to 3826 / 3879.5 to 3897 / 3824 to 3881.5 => 0.25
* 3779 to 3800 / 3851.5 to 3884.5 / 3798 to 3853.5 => 0.29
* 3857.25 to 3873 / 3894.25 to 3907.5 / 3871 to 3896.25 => 0.01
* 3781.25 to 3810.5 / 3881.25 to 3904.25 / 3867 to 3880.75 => 0.31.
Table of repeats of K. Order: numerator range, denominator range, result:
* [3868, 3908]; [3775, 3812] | 0.83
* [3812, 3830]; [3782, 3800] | 0.54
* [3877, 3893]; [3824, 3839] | 1.92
